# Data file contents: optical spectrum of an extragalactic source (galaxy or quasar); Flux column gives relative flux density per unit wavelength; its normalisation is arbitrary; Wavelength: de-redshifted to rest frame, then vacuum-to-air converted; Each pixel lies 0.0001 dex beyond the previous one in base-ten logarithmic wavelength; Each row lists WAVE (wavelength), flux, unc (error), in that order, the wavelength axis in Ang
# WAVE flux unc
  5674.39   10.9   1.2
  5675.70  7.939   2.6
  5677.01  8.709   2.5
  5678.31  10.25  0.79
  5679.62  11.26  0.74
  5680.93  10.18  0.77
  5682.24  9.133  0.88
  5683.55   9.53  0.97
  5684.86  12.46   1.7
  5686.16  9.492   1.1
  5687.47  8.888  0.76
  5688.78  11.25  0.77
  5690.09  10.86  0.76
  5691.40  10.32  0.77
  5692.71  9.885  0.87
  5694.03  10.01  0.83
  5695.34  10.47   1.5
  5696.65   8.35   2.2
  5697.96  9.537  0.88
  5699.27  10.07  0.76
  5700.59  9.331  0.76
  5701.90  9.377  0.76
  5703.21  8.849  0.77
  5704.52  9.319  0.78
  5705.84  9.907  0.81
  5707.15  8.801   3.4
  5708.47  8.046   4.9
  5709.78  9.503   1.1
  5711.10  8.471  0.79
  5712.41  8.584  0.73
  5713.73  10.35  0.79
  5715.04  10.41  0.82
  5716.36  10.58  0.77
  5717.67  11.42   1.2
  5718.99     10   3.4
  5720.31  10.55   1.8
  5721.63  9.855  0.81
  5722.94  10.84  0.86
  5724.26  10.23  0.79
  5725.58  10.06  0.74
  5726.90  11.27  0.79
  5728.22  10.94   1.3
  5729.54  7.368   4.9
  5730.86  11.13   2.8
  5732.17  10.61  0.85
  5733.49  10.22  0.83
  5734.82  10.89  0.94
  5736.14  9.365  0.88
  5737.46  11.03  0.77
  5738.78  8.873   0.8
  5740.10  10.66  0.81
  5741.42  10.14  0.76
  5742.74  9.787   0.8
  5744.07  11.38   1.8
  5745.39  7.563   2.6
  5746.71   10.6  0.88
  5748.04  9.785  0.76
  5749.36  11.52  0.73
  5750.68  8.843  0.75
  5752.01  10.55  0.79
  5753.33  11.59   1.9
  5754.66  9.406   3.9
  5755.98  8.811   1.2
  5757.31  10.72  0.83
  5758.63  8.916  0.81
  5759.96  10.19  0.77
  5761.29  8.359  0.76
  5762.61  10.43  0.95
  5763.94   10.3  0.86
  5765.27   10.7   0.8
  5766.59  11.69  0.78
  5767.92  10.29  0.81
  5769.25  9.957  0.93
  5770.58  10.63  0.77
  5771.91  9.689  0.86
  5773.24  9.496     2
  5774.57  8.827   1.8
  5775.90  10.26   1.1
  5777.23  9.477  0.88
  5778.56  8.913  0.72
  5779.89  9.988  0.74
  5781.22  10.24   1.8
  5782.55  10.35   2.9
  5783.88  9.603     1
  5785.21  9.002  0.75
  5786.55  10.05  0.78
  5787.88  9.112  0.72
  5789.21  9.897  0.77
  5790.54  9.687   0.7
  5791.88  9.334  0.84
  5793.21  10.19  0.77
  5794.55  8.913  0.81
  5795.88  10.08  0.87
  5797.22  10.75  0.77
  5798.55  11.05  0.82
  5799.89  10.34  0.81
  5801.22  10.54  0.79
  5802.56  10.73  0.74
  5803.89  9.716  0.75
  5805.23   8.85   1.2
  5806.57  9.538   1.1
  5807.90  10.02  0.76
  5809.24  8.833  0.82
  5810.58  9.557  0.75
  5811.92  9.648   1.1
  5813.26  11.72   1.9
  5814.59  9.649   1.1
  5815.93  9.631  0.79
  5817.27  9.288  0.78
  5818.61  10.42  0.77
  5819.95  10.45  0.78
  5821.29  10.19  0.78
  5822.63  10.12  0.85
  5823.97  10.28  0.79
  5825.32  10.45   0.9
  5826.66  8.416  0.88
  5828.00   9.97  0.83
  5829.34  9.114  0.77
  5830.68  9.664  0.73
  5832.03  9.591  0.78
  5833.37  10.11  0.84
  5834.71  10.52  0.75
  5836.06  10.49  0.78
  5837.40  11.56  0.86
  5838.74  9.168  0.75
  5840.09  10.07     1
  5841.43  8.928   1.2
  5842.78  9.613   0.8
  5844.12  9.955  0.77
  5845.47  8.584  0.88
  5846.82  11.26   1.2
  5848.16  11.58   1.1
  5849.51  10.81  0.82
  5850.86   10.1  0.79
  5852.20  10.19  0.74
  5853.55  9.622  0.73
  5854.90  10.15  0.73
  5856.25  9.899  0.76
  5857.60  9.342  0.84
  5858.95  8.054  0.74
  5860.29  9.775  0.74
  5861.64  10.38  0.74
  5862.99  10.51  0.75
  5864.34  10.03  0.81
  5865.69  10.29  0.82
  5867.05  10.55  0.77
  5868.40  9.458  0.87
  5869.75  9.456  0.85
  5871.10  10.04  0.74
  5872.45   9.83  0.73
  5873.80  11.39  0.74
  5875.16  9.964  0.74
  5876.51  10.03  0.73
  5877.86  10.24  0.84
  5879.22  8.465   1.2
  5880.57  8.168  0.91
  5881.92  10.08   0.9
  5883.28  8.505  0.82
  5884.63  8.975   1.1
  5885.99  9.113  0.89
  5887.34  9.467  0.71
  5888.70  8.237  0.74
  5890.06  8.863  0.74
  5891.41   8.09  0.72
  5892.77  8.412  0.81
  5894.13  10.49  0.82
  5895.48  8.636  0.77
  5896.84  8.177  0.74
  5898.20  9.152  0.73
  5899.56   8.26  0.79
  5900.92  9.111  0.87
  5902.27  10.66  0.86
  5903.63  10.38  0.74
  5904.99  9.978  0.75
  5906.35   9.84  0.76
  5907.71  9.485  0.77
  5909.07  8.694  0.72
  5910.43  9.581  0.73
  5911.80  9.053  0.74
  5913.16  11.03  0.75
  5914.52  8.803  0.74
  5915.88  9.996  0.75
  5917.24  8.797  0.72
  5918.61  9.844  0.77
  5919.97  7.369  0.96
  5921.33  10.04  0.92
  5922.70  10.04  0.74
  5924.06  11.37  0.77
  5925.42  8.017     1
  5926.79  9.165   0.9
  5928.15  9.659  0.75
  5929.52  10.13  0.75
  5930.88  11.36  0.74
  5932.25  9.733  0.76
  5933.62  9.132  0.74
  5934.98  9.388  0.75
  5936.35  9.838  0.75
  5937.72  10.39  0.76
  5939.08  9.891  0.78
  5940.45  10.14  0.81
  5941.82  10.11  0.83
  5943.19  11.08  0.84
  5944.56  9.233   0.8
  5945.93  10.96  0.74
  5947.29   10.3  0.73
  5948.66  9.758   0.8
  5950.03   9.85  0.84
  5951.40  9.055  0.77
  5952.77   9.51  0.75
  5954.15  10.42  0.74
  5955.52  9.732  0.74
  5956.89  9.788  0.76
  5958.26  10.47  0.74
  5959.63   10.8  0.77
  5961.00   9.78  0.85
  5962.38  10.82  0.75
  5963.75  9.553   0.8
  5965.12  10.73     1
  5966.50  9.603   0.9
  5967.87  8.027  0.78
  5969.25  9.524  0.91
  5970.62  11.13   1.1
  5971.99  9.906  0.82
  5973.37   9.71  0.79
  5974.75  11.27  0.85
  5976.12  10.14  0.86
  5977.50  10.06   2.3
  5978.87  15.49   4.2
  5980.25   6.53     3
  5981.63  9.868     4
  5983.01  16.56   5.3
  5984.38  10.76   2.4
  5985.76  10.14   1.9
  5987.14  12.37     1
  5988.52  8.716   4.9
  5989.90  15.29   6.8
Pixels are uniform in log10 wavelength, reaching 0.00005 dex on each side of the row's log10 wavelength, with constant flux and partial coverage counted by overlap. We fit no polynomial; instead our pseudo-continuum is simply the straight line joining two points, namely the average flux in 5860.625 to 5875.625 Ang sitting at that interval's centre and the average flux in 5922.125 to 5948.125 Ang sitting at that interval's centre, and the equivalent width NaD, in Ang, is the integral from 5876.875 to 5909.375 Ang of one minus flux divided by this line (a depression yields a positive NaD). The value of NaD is 3.0 Ang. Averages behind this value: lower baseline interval 10.2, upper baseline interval 10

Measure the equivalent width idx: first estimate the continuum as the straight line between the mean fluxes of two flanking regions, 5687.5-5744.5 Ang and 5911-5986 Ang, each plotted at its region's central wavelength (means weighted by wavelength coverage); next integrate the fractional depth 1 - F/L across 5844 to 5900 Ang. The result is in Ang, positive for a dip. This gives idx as 2.5 Ang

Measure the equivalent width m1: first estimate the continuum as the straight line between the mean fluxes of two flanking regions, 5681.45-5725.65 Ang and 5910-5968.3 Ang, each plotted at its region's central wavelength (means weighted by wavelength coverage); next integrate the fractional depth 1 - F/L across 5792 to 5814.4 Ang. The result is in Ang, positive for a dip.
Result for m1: -0.4 Ang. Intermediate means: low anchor 9.84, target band 10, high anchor 9.83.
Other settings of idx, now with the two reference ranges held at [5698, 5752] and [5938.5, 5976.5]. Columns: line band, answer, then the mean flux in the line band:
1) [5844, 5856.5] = -0.3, 10.2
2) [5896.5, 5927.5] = 1.8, 9.44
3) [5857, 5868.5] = 0.2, 9.84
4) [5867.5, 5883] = 0.4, 9.72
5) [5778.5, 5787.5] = 0.2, 9.77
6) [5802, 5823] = 0.2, 9.89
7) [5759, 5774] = -0.3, 10.1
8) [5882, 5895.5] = 1.4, 8.94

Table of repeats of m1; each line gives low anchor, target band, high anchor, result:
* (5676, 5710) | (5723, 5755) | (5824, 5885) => -1.3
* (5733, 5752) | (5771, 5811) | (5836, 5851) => 1.3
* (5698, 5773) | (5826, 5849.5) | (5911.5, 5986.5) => 0.2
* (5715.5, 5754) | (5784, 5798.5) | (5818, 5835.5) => 0.4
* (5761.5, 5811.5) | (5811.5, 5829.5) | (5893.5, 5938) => -0.3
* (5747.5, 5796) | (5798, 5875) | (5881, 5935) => -2.8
